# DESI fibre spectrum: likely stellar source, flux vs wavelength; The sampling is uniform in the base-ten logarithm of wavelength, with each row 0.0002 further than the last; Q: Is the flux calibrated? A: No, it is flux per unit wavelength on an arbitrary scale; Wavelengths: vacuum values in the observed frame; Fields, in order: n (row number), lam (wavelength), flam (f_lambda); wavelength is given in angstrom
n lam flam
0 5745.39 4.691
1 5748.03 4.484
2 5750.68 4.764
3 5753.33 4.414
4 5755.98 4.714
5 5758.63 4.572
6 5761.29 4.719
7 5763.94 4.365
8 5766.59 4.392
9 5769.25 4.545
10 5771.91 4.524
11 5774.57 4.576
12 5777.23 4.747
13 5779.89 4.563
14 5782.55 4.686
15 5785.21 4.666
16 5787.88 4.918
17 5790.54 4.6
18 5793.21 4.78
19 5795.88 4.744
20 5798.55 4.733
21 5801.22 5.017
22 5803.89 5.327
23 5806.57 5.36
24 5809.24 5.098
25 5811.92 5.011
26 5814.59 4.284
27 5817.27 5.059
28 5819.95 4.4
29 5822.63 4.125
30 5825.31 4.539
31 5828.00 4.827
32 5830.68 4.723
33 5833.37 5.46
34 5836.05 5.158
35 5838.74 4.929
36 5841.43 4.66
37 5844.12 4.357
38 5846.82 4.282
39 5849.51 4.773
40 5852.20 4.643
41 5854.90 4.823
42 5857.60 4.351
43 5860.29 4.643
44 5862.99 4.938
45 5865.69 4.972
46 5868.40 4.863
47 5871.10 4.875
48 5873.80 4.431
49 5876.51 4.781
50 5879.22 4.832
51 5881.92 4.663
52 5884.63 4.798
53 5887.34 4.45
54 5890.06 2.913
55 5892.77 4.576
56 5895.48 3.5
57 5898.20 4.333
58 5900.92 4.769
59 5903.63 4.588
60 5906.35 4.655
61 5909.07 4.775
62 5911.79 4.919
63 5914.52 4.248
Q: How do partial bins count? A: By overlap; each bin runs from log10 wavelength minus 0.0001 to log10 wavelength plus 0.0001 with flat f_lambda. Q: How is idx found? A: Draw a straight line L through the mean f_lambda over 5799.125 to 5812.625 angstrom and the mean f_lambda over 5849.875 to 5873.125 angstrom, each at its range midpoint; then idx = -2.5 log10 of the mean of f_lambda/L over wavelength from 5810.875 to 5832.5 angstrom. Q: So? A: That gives 0.090 mag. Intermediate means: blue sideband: 5.14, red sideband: 4.76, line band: 4.63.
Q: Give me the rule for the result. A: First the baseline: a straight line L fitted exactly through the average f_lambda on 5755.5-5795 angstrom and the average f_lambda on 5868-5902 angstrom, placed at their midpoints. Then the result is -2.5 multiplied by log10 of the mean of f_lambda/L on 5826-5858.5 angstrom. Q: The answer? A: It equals -0.06 mag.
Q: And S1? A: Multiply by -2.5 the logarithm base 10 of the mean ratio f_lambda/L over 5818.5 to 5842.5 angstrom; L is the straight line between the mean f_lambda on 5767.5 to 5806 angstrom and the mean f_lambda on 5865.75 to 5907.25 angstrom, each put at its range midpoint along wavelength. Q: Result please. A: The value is -0.03 mag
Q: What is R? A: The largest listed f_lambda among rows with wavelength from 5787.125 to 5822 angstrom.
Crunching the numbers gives 5.36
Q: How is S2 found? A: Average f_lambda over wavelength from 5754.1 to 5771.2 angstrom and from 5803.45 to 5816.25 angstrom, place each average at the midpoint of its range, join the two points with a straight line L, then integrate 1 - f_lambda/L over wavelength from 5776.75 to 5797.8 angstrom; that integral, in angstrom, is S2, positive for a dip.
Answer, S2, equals 0.3 angstrom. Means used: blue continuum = 4.54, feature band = 4.71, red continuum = 4.99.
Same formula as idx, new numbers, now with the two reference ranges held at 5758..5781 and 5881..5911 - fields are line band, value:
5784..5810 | -0.09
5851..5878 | -0.07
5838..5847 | -0.03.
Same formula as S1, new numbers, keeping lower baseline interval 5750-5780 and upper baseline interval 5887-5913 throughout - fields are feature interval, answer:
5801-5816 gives -0.12 mag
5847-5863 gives -0.05 mag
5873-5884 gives -0.08 mag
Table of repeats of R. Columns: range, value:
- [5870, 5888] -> 4.875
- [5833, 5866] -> 5.46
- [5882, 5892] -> 4.798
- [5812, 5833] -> 5.059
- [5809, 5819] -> 5.098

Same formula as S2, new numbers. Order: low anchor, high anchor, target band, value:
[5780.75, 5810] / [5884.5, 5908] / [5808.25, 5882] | -2.43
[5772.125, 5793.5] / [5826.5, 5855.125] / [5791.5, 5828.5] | -0.61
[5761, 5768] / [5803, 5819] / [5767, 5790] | -0.08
